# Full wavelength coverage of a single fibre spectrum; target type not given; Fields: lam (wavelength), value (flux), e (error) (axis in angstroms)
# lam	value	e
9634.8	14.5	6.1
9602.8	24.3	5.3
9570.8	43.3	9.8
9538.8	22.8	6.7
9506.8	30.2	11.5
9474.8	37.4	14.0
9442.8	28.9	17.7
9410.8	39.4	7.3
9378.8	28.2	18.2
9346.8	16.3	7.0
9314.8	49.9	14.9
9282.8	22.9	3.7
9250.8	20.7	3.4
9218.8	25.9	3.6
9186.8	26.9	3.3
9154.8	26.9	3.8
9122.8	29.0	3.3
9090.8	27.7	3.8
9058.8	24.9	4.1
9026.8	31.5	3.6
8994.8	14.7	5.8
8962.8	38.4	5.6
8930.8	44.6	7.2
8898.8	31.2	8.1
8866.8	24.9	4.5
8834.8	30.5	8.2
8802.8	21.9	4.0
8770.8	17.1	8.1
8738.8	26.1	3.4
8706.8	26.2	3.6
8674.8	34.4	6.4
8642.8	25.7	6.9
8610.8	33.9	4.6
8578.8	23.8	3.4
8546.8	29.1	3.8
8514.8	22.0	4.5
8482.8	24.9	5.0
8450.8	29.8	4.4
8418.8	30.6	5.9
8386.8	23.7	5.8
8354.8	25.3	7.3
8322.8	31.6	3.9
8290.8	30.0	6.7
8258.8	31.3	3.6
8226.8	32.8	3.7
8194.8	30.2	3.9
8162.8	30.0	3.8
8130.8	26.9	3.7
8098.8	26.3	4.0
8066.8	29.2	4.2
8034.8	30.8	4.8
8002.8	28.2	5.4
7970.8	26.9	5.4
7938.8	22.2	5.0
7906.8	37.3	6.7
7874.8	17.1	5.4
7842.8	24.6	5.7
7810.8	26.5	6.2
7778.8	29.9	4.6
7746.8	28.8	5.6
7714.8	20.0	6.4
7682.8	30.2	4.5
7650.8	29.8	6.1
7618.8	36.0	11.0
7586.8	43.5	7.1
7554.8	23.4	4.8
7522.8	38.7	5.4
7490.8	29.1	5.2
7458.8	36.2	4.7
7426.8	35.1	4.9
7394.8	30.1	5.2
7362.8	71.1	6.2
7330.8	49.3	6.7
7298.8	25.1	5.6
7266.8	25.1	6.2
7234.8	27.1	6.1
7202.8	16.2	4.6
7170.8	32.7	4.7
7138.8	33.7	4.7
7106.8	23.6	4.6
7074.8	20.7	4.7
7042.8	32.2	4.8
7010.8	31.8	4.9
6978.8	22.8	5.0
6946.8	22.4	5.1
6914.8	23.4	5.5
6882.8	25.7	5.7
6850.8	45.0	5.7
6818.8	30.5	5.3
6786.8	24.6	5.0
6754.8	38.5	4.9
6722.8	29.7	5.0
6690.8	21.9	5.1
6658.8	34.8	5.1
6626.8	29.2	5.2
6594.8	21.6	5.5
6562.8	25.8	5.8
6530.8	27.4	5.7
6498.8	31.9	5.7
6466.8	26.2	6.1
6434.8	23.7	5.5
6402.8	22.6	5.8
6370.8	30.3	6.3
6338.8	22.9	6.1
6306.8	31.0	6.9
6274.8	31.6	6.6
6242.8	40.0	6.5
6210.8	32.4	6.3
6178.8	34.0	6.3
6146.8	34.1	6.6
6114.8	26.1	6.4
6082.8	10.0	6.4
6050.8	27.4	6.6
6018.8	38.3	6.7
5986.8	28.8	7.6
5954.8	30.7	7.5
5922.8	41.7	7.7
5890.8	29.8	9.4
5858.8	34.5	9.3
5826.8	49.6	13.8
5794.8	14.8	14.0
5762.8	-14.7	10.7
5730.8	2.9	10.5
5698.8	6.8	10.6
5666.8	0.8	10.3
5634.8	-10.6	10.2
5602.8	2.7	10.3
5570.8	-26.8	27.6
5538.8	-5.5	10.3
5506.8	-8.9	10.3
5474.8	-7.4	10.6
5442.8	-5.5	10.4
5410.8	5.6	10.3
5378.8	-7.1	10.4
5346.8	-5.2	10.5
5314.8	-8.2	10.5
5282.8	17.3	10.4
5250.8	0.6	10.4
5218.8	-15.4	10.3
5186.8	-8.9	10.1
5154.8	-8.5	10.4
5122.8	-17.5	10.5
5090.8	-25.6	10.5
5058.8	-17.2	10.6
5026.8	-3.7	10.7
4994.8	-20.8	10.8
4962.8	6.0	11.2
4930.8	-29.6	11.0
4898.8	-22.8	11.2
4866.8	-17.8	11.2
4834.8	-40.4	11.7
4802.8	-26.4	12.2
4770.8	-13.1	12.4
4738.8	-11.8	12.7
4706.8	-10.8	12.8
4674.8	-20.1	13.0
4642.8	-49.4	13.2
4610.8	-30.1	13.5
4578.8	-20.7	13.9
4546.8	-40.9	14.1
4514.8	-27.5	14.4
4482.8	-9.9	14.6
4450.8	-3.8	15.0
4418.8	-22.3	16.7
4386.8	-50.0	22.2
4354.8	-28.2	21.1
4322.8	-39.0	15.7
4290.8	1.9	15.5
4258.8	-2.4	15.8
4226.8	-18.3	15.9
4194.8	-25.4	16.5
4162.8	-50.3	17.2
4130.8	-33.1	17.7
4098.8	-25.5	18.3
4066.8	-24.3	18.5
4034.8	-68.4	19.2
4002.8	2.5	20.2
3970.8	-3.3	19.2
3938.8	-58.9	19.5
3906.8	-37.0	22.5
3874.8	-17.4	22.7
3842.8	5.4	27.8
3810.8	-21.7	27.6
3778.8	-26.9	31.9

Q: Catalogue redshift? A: 0.47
